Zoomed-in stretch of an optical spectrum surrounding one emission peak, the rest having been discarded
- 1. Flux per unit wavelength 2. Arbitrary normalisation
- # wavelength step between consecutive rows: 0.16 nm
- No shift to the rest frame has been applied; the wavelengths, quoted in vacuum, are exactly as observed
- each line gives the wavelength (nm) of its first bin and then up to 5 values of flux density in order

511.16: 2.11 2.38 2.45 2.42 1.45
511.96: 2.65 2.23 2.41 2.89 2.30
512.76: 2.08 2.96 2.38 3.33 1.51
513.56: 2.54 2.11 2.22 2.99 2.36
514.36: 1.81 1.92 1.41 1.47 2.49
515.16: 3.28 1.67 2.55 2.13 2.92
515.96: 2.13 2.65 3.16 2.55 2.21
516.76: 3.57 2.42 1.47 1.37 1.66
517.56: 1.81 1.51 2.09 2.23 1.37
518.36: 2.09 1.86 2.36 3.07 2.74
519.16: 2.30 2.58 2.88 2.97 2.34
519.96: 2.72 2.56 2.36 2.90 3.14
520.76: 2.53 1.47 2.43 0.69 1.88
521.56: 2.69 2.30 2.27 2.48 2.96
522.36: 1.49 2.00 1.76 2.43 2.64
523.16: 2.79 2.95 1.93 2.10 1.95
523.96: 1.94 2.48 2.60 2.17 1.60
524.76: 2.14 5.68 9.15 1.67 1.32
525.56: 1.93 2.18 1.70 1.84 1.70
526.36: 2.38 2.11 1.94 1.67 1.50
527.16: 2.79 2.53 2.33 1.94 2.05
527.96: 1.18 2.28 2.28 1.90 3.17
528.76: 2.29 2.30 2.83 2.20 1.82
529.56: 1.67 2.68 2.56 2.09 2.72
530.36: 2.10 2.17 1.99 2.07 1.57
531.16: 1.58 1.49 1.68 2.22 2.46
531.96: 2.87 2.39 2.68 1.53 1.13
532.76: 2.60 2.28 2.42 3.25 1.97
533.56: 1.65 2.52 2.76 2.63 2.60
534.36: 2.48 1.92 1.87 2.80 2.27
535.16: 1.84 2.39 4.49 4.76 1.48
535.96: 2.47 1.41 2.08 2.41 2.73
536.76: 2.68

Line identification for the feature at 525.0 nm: H-beta 4861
